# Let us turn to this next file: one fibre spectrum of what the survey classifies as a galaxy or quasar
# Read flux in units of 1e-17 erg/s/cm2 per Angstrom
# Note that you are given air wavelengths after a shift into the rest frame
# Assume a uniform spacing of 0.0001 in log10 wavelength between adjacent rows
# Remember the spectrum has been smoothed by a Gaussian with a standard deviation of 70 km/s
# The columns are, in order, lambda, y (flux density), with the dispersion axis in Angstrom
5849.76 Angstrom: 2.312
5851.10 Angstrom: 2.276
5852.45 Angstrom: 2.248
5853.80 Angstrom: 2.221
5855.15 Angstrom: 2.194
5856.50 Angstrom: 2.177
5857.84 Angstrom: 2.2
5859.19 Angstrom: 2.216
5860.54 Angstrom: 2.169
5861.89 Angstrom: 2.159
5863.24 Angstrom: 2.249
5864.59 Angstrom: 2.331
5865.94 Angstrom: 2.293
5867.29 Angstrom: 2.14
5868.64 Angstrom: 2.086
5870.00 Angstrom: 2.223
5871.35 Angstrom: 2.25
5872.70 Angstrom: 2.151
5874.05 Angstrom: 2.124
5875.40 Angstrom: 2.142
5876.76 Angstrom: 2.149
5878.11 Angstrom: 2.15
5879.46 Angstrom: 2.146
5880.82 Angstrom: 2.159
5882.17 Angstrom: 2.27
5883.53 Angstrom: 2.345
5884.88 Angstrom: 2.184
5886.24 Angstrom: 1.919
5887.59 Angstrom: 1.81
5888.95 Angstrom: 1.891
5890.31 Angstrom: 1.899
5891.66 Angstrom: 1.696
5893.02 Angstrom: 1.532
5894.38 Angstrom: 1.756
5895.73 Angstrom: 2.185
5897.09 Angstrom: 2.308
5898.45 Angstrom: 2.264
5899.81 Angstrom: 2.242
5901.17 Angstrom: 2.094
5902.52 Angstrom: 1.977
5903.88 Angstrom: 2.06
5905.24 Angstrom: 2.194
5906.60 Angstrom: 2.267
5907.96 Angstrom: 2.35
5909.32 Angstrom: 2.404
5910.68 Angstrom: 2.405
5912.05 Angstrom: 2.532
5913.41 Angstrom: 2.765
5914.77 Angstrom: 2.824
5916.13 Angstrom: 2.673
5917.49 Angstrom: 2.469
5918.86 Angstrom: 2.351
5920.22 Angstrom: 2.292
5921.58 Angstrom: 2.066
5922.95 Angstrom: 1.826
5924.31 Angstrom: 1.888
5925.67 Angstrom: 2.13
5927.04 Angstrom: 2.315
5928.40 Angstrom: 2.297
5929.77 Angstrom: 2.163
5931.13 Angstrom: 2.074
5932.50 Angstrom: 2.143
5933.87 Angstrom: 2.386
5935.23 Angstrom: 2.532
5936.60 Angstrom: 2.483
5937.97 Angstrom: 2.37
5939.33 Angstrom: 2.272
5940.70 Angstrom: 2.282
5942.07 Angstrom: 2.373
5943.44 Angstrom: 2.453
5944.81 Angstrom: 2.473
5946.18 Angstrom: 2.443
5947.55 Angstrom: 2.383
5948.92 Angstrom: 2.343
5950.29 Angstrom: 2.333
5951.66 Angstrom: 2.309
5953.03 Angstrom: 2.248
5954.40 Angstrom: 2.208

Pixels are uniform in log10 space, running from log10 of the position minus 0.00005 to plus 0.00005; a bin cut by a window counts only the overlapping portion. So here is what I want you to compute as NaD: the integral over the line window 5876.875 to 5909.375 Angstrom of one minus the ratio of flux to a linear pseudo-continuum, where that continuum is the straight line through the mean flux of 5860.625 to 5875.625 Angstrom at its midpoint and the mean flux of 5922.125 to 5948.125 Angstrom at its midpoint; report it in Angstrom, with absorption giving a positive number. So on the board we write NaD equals 2.1 Angstrom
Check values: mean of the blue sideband 2.2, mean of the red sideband 2.28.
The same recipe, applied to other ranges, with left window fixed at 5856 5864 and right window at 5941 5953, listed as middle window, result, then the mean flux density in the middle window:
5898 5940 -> 0.5 Angstrom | 2.29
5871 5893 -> 1.8 Angstrom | 2.06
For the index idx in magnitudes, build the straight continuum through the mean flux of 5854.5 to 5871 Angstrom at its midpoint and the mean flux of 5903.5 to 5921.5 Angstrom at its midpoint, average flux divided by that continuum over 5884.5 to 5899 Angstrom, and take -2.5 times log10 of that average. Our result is 0.199 mag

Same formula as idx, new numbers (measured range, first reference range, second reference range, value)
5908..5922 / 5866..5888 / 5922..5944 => -0.12 mag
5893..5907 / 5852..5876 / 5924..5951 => 0.08 mag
